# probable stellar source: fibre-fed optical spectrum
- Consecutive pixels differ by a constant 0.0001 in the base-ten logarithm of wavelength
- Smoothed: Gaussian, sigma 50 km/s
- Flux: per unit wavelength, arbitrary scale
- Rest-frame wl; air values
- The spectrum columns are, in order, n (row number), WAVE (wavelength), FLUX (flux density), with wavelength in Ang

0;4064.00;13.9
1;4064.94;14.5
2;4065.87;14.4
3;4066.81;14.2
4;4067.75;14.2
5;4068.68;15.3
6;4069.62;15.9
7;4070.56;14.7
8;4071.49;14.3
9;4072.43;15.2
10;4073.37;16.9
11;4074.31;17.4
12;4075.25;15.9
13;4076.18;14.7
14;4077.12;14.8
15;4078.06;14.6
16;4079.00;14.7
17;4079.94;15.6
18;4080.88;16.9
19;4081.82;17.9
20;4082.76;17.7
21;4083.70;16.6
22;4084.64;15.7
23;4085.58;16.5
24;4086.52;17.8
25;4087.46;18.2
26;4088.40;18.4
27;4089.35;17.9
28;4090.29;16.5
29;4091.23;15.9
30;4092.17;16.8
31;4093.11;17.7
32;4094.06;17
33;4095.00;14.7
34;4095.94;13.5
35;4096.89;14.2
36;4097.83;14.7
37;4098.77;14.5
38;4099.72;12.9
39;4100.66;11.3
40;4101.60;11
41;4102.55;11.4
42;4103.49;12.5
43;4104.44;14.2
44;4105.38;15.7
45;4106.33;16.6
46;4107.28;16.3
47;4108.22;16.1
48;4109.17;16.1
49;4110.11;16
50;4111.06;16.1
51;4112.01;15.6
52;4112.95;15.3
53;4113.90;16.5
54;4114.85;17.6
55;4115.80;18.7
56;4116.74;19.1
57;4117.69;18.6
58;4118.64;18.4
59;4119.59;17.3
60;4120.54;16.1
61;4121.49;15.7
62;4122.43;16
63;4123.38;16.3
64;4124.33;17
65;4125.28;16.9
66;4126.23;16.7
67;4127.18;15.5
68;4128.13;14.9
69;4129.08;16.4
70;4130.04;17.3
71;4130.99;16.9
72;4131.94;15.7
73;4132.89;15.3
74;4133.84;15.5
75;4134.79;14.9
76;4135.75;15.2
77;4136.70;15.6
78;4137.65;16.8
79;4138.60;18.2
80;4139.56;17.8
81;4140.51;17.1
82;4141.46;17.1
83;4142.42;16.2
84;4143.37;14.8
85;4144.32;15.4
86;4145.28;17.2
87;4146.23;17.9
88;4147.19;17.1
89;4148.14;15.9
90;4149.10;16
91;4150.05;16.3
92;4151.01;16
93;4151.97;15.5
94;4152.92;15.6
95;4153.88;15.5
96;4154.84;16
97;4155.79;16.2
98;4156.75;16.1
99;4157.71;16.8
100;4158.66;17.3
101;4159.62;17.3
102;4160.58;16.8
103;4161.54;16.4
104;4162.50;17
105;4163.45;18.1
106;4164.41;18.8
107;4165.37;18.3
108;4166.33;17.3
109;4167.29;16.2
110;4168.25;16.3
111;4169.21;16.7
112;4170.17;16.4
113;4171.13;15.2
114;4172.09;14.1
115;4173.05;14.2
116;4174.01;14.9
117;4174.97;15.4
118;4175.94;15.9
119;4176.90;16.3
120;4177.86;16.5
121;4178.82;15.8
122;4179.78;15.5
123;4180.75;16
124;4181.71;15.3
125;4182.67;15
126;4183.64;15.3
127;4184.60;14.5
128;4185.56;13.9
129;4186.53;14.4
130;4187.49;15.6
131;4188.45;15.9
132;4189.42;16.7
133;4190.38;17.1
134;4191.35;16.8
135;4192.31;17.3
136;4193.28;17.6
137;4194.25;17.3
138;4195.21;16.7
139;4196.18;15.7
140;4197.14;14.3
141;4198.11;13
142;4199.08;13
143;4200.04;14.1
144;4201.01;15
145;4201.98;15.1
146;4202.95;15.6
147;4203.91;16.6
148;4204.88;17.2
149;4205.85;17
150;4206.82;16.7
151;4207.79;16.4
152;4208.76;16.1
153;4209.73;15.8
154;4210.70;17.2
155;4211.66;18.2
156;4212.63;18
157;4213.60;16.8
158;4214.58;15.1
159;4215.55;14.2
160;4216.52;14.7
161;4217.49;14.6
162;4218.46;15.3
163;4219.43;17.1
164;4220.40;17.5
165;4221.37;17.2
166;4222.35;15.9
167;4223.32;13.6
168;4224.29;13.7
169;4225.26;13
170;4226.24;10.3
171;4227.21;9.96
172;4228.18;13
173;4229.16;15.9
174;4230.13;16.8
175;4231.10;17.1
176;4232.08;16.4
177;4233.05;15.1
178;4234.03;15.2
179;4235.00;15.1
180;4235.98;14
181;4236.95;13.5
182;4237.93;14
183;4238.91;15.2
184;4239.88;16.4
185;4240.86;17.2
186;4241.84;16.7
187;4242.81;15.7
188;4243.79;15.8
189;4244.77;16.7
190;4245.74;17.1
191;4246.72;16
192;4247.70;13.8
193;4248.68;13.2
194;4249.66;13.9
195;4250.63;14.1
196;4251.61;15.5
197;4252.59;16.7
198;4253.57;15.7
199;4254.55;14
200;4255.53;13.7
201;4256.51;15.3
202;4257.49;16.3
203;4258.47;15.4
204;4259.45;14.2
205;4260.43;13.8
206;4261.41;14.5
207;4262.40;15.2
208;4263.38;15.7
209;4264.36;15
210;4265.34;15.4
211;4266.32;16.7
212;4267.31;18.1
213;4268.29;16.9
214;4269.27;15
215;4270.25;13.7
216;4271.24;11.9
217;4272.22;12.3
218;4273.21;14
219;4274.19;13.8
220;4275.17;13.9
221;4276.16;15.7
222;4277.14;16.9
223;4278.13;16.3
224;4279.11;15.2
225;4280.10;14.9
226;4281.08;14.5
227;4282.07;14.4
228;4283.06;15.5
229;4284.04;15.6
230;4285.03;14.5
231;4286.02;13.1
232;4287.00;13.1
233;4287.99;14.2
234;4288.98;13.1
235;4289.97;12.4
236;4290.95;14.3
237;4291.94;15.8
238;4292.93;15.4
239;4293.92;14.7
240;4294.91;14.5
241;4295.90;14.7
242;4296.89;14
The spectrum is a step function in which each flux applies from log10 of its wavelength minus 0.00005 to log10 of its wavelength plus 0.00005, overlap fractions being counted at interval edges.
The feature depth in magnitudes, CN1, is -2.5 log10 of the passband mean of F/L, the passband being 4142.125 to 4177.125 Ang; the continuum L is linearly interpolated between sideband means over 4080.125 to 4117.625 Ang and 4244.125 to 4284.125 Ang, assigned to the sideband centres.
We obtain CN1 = -0.05 mag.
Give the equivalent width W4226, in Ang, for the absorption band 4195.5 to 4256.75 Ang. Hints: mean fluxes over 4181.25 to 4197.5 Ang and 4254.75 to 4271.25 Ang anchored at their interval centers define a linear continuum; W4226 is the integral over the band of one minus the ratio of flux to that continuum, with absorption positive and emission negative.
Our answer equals 0.9 Ang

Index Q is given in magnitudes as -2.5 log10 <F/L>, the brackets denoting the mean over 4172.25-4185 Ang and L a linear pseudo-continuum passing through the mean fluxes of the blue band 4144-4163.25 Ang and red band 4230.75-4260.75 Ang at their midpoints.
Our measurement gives 0.05 mag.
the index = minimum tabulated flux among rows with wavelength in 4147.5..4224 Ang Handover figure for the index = 13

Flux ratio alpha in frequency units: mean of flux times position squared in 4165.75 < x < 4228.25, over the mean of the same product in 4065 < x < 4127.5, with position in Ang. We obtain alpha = 1.03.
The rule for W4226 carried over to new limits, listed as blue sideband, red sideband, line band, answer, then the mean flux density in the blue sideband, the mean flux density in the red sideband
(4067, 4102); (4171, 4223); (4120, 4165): -2.00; 15.6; 15.8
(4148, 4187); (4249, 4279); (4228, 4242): -0.16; 16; 15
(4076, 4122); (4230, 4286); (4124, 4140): -0.53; 15.9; 15.1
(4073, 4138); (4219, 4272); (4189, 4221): -1.52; 16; 15.1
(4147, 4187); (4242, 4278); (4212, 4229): 0.81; 16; 15.1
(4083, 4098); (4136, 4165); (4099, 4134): 1.48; 16.4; 16.6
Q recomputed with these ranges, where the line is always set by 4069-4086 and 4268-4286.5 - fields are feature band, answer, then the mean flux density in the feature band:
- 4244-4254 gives -0.04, 15.3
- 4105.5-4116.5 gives -0.05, 16.5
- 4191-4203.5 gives -0.03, 15.5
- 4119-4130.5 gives -0.05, 16.4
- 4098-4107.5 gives 0.16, 13.6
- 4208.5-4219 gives -0.07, 16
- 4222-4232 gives 0.07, 14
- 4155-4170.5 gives -0.11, 17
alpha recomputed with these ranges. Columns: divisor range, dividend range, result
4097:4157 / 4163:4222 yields 1.03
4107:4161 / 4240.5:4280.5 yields 0.98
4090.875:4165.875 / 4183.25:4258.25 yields 1.00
